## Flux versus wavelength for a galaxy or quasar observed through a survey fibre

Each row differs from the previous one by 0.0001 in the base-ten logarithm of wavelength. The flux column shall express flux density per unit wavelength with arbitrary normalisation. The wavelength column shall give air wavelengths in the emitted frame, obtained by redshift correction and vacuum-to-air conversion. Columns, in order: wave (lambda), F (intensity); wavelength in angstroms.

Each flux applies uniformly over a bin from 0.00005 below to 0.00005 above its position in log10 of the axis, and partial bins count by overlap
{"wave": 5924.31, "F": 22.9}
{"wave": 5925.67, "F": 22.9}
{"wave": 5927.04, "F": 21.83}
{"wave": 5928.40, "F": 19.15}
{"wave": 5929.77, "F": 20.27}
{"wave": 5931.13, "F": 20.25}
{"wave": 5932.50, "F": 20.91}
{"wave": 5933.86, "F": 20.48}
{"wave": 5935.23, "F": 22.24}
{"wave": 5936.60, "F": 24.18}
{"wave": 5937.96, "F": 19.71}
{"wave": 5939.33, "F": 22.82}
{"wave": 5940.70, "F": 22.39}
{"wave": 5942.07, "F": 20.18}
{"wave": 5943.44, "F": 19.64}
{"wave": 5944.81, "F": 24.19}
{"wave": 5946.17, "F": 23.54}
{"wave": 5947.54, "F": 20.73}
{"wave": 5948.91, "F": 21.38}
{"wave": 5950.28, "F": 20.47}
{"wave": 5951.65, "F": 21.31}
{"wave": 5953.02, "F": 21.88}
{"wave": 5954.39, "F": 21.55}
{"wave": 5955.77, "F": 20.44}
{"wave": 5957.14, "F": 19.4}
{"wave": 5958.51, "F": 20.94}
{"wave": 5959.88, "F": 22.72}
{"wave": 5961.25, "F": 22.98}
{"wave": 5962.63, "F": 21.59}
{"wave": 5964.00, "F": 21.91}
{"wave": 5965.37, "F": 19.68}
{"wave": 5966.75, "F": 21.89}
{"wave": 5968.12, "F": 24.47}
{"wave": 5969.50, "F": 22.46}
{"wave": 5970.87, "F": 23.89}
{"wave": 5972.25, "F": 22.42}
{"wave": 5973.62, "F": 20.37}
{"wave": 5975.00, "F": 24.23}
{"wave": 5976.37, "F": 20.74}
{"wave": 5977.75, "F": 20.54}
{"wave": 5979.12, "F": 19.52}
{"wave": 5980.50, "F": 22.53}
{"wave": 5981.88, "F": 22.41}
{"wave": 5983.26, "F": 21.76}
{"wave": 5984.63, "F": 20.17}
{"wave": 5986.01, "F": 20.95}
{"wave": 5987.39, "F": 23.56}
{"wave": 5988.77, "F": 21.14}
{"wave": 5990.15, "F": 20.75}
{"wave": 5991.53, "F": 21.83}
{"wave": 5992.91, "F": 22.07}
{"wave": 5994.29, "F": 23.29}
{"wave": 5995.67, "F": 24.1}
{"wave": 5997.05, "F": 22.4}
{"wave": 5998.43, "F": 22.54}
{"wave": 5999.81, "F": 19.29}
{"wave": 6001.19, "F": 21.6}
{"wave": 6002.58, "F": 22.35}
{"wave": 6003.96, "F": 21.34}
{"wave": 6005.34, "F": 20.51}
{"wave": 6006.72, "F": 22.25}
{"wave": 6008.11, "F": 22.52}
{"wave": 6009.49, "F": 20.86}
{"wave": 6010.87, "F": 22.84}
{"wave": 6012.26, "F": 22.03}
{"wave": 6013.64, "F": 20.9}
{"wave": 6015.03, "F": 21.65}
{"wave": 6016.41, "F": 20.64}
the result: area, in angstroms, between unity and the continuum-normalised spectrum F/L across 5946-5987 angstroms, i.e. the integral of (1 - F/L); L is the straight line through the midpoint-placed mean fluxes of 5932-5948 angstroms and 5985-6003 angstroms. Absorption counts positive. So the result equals 0.5 angstroms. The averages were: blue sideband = 21.8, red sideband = 21.9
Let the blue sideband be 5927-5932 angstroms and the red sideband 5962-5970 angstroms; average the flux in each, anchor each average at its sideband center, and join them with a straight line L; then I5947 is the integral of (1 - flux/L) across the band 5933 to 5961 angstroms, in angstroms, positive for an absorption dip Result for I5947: -0.63 angstroms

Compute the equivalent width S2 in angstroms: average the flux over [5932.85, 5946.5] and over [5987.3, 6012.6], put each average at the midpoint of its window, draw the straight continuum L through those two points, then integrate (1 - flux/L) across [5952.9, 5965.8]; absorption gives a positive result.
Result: 0.3 angstroms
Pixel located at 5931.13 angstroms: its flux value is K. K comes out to 20.25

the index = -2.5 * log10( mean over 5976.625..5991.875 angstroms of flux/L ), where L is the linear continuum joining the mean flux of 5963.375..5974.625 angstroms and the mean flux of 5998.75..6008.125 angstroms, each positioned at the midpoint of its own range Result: 0.02 mag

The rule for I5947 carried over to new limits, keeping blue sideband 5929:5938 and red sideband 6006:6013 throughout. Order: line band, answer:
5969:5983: -0.12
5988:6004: 0.01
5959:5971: -0.40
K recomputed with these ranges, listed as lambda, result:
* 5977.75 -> 20.54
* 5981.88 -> 22.41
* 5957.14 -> 19.4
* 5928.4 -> 19.15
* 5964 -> 21.91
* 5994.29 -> 23.29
